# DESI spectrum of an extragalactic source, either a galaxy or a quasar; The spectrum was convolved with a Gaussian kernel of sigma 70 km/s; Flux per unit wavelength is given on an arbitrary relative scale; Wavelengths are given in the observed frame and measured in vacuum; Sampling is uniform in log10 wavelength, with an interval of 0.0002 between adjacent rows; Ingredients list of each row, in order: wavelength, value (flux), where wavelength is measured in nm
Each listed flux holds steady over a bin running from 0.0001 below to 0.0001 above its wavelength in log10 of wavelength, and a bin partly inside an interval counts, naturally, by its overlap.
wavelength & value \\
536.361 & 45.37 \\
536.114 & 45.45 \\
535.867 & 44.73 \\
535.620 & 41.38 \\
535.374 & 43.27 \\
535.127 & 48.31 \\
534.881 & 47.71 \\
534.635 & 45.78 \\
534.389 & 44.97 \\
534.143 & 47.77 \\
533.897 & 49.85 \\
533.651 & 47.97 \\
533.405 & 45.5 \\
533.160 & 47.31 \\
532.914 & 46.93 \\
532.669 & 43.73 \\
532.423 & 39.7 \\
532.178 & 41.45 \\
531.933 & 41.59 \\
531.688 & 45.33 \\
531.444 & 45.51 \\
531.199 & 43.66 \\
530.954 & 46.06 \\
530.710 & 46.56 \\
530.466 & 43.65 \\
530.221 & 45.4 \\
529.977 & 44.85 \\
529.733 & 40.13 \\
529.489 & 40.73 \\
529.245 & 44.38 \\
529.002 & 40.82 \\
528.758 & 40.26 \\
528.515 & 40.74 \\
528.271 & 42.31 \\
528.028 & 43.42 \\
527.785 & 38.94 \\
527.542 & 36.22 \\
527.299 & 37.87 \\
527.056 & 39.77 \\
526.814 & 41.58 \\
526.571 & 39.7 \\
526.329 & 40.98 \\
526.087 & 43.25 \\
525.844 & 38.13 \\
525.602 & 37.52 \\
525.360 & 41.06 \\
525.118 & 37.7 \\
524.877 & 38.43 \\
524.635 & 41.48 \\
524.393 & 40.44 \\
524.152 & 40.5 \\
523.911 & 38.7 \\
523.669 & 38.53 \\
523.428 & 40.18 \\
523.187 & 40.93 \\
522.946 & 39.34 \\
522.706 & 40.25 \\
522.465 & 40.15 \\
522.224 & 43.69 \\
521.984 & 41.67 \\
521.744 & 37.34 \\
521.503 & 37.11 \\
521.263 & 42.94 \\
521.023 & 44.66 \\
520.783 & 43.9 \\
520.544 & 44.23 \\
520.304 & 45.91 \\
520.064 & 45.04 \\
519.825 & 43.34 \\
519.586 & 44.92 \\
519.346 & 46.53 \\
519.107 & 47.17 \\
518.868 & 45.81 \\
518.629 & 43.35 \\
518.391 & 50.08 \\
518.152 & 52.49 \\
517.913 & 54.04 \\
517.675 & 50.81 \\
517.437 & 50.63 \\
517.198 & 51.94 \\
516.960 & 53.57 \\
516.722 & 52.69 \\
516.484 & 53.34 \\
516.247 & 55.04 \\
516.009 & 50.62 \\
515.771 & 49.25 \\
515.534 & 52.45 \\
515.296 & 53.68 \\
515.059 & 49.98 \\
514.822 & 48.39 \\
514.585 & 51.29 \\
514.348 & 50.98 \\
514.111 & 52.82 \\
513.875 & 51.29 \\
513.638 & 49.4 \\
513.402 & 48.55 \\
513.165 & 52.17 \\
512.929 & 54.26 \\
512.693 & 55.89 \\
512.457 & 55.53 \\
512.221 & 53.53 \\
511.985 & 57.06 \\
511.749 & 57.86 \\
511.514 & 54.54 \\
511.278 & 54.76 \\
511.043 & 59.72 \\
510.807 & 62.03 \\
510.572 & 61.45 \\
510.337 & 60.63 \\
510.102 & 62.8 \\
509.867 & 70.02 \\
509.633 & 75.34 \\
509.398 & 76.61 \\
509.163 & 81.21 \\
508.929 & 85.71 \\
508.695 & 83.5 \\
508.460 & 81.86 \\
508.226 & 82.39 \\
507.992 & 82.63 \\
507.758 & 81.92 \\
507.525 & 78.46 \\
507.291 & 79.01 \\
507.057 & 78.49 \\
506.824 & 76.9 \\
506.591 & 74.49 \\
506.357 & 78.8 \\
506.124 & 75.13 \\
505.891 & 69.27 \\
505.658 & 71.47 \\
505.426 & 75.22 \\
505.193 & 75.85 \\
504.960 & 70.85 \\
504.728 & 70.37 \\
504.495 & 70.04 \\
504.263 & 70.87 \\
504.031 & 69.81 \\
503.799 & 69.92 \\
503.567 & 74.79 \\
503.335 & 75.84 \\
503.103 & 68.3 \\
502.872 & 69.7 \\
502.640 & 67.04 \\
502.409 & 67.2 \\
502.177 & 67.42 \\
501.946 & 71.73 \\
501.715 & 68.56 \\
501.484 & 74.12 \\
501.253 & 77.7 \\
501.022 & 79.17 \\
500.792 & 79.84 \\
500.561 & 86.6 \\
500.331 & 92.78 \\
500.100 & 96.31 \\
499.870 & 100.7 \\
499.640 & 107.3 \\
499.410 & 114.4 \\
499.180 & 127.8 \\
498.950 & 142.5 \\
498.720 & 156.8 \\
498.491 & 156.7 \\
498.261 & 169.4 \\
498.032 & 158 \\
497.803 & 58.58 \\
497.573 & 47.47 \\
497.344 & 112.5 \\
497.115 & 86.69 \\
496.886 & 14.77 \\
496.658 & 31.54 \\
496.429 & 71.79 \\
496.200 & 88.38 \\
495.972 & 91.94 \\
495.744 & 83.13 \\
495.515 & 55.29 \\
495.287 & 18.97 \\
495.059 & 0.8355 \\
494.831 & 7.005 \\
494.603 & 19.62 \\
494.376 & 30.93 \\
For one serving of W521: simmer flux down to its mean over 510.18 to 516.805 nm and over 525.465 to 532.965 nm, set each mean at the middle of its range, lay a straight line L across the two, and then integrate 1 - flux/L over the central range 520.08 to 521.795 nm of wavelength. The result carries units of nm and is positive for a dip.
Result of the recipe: 0.20 nm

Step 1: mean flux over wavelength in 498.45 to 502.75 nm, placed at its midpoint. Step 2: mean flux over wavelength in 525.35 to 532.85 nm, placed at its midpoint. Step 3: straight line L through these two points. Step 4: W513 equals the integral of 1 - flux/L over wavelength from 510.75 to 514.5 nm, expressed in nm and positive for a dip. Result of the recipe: 0.96 nm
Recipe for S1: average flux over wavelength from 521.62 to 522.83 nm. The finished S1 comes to 40.6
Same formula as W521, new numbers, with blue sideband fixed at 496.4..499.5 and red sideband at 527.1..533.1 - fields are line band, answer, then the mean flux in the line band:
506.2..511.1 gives 0.51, 75.1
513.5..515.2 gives 0.52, 50.6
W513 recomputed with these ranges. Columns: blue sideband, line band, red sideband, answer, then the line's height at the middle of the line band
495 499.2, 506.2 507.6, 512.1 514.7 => -0.23 nm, 66.7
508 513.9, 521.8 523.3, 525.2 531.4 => 0.25 nm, 49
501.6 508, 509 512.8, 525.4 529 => 0.09 nm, 64.1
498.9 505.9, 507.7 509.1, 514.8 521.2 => -0.29 nm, 68.7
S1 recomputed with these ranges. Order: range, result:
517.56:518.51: 51.9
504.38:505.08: 70.4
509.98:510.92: 61.8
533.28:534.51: 47.2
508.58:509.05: 84.7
